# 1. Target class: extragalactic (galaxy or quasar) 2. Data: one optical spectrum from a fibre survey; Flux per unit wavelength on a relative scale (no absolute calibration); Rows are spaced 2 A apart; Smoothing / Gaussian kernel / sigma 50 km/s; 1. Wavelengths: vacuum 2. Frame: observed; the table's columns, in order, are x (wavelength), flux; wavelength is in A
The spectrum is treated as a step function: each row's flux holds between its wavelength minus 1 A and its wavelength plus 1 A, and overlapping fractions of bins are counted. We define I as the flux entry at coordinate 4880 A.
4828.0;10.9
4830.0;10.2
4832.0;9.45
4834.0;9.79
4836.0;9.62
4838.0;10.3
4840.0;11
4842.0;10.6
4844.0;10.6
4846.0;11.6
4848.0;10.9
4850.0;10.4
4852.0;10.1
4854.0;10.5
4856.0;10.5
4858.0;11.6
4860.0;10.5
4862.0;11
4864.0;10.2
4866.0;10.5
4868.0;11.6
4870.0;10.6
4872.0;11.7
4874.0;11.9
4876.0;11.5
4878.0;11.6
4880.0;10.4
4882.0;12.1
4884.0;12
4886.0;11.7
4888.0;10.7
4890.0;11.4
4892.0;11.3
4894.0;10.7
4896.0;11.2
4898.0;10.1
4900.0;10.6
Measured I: 10.4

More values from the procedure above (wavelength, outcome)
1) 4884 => 12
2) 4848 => 10.9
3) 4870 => 10.6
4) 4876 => 11.5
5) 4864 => 10.2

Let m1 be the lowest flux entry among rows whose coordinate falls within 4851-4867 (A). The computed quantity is 10.1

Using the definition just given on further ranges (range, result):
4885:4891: 10.7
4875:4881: 10.4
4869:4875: 10.6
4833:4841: 9.62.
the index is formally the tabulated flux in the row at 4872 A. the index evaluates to 11.7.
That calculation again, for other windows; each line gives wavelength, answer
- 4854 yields 10.5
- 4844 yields 10.6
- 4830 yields 10.2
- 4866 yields 10.5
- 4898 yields 10.1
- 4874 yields 11.9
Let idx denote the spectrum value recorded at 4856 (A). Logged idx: 10.5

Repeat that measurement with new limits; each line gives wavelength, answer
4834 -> 9.79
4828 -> 10.9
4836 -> 9.62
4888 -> 10.7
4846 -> 11.6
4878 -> 11.6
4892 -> 11.3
